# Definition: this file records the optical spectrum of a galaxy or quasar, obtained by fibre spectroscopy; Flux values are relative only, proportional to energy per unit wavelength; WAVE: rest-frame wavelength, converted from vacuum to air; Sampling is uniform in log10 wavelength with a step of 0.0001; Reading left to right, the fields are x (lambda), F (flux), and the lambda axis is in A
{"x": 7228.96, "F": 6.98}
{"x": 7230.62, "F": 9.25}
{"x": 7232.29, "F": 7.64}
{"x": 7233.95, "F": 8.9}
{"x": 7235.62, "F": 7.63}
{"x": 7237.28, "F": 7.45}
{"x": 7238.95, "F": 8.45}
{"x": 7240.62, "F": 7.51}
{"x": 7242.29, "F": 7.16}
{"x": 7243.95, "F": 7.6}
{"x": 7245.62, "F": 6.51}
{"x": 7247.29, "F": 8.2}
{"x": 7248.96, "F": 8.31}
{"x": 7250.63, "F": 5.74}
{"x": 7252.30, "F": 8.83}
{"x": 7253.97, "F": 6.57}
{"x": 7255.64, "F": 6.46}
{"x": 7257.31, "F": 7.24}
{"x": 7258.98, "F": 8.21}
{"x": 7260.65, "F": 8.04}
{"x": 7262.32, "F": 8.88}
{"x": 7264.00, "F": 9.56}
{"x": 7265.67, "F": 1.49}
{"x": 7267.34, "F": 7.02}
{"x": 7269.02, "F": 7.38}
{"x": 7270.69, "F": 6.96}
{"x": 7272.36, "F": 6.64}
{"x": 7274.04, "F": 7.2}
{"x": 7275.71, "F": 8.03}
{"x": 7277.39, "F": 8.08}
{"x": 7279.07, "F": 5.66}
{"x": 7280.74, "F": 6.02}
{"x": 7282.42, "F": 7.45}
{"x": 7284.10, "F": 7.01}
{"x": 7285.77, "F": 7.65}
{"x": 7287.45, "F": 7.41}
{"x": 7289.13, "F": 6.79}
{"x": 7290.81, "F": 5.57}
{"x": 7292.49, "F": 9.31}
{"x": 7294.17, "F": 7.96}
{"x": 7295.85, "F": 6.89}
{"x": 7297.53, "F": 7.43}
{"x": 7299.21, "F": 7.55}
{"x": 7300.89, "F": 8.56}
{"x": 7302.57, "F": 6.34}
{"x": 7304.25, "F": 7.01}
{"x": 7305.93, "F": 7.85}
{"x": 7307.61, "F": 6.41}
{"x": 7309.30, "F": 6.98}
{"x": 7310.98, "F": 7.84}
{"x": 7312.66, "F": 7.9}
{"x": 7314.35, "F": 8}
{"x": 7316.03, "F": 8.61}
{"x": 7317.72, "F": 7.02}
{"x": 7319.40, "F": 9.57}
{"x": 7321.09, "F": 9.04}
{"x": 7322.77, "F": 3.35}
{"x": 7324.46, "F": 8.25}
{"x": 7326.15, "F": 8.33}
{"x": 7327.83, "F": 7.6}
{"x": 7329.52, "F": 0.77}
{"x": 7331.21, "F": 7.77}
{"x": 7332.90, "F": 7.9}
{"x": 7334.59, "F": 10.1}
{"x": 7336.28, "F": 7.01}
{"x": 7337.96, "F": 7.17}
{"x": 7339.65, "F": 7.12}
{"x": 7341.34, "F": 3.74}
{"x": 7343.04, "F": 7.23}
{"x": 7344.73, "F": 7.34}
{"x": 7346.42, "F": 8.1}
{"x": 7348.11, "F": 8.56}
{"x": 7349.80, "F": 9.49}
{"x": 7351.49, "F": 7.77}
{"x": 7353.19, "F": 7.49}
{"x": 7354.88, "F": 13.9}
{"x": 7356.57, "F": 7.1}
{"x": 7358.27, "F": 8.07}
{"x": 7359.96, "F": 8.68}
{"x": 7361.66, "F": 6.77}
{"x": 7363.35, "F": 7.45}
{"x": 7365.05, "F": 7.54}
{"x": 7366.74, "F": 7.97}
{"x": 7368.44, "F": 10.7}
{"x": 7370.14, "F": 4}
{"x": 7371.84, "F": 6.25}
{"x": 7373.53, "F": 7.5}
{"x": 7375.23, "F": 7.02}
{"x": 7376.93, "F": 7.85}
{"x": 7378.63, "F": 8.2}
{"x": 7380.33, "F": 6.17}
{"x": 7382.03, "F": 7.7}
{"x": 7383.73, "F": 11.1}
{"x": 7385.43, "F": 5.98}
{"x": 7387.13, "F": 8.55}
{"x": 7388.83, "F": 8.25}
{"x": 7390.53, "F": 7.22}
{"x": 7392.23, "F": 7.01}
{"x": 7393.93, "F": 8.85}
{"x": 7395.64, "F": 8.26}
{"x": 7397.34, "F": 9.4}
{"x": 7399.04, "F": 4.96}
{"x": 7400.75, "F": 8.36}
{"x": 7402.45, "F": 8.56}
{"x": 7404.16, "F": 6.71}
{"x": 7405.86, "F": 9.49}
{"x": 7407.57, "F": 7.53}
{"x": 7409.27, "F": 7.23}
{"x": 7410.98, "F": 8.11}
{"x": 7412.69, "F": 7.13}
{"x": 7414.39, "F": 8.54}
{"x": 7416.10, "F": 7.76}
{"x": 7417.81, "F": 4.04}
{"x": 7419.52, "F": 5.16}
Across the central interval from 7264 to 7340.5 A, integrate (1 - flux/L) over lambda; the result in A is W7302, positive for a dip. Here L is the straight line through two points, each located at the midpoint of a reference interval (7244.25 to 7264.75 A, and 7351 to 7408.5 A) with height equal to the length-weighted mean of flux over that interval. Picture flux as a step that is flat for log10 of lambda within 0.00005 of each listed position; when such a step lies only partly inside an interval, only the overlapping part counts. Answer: 5.8 A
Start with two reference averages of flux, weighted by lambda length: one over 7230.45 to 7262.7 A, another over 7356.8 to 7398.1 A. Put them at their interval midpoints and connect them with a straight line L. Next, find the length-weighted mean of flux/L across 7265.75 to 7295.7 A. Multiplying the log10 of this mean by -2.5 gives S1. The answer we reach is 0.099 mag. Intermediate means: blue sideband 7.68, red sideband 7.76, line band 7.03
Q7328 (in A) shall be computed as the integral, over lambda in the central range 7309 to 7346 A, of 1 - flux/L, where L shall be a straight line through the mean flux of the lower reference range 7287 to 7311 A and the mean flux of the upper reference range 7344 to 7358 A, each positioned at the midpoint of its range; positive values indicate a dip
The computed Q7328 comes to 3.79 A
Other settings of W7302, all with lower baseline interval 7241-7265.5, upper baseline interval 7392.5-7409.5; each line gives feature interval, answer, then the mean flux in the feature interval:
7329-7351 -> 1.6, 7.21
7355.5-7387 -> 0.9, 7.63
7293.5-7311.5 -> 0.7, 7.33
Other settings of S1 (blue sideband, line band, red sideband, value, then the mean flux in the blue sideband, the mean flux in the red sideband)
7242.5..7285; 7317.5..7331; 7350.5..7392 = 0.119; 7.17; 7.88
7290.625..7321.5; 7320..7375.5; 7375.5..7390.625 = 0.043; 7.7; 7.89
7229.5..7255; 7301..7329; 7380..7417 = 0.046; 7.7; 7.88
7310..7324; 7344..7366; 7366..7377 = -0.129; 7.68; 7.28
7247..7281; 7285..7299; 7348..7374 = 0.008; 7.17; 8.07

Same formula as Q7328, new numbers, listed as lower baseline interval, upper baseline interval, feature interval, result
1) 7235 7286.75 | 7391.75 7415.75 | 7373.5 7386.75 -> 0.07 A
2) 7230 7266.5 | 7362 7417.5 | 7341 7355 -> -0.75 A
